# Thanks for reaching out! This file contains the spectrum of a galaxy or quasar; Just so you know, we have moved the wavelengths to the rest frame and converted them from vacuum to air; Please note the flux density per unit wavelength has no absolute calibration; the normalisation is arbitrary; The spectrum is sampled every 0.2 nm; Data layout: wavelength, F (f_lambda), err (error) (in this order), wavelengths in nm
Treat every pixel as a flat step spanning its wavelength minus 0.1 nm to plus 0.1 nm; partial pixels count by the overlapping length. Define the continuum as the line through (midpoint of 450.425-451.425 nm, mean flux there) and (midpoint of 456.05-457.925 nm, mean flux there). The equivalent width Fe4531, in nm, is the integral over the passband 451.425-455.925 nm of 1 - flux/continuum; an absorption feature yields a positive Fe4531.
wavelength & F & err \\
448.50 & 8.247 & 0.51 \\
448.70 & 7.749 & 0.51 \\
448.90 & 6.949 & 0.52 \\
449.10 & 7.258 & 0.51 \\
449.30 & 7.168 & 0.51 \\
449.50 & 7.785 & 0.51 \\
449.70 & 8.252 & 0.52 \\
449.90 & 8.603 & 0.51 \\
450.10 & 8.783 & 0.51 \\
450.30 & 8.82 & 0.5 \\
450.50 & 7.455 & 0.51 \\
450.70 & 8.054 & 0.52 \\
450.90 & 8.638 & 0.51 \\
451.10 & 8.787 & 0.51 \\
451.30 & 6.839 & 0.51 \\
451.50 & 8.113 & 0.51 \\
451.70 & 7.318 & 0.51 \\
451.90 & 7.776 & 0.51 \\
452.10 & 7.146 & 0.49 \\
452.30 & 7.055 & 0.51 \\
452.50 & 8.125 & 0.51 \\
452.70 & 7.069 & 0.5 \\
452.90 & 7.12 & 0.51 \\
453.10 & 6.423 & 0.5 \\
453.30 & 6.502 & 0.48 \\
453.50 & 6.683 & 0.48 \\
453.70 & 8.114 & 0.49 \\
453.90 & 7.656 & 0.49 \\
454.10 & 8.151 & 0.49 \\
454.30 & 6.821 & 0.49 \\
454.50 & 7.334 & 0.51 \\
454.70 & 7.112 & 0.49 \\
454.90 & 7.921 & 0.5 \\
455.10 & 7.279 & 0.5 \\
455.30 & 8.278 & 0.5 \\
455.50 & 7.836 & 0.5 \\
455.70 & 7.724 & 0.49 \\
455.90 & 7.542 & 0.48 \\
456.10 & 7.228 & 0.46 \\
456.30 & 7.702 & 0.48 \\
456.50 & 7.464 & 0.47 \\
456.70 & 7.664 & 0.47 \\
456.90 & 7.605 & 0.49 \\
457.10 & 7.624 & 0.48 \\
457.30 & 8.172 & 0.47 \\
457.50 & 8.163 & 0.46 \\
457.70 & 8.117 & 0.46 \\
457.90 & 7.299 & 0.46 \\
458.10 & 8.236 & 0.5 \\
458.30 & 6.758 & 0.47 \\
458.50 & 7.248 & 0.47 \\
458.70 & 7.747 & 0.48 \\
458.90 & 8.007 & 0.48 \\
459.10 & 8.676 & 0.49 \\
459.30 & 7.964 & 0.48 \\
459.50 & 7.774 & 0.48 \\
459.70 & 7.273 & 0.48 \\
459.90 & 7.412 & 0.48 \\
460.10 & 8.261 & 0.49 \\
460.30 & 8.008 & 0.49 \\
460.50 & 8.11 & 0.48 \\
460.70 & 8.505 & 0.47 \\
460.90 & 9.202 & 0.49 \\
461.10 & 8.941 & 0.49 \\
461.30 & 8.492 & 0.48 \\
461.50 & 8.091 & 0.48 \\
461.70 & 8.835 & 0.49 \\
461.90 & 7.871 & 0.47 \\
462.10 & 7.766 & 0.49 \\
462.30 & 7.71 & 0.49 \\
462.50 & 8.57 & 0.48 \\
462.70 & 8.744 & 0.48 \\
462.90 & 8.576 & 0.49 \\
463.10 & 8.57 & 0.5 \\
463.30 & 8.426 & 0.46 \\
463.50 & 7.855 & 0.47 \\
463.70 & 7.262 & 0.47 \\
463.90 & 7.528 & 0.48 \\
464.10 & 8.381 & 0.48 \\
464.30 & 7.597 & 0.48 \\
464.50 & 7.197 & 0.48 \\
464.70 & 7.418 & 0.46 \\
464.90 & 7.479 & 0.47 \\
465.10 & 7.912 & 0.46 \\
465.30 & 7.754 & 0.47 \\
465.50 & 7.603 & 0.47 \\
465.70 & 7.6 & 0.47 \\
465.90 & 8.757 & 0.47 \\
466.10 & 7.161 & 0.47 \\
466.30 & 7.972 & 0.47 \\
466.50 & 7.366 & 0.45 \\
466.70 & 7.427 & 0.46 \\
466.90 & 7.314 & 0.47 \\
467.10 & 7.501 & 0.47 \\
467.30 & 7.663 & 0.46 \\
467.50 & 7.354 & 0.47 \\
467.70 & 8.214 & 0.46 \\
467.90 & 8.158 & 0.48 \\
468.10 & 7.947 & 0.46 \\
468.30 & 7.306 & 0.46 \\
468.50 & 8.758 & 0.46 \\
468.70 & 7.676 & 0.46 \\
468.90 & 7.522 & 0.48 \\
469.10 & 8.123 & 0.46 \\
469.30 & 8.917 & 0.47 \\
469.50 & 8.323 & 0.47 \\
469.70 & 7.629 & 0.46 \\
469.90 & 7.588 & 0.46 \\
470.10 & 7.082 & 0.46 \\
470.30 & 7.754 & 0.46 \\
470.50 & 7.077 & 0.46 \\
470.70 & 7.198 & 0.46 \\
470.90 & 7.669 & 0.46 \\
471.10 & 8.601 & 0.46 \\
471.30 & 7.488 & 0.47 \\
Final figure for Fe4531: 0.25 nm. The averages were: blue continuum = 7.97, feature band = 7.43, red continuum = 7.73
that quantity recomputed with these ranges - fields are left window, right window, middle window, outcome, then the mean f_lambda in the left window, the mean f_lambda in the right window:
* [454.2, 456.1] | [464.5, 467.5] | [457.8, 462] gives -0.262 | 7.52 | 7.61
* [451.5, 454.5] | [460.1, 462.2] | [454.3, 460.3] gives 0.134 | 7.31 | 8.38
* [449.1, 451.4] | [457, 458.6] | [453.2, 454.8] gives 0.120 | 8.07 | 7.7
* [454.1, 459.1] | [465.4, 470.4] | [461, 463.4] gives -0.206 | 7.65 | 7.79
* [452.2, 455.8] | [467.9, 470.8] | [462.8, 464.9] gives -0.058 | 7.4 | 7.79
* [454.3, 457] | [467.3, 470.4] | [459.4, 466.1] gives -0.258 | 7.56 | 7.88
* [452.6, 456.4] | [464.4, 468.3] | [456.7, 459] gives -0.078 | 7.39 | 7.66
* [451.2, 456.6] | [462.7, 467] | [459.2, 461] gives -0.100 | 7.42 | 7.79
